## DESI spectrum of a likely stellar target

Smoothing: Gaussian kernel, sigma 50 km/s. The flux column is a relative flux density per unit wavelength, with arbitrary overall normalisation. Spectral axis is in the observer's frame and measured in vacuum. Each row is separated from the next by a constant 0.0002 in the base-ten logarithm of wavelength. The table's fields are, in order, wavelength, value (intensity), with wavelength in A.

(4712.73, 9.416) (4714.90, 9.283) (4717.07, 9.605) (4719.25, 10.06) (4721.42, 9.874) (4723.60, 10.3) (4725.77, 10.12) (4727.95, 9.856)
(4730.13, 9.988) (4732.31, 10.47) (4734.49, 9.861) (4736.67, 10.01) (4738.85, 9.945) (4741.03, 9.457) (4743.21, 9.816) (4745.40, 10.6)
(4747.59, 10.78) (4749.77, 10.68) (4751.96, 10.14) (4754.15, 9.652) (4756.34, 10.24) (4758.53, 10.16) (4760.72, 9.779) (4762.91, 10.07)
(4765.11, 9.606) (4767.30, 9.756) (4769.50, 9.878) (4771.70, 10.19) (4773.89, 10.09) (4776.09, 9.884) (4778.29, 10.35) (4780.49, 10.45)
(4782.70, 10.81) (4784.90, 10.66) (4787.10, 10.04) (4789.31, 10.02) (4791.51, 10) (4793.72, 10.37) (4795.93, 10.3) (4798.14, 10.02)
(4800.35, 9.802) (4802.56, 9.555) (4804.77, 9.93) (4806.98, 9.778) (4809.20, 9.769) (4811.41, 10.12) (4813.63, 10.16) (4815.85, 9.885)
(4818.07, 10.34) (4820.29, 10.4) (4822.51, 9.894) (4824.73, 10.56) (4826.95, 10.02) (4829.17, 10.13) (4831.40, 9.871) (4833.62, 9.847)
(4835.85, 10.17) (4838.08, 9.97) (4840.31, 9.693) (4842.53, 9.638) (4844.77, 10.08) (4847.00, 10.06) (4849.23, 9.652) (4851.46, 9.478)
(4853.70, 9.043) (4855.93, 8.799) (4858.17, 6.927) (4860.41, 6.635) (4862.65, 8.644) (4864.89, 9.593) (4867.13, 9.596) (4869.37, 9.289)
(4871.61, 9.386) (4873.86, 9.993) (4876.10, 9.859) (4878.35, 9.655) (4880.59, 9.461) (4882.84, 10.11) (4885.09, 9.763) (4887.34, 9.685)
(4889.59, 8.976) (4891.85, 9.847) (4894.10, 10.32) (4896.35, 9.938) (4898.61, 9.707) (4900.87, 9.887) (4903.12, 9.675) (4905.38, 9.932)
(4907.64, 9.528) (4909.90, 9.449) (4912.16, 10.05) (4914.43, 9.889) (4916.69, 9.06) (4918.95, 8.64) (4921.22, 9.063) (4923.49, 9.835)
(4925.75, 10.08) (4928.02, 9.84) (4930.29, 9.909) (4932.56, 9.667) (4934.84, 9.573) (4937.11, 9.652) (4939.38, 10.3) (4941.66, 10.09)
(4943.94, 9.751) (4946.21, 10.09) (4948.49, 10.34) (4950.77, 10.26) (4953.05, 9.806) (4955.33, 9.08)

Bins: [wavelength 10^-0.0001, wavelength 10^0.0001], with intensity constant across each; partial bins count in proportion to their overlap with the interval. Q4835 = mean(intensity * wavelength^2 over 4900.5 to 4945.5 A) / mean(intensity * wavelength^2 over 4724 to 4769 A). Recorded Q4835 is 1.0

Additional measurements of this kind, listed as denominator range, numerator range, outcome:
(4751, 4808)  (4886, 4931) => 1.01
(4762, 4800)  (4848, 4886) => 0.94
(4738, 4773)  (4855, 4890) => 0.96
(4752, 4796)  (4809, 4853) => 1.01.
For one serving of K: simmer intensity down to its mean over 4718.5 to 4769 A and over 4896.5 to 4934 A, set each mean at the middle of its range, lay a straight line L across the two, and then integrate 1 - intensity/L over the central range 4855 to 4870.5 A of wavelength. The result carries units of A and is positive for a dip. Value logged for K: 2.0 A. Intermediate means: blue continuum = 10.1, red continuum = 9.64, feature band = 8.49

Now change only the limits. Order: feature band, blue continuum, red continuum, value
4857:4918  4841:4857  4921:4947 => 1.6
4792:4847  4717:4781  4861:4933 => -0.9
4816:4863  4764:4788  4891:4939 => 2.0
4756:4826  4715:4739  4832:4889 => -2.8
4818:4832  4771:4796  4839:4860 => -0.9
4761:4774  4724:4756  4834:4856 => 0.1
